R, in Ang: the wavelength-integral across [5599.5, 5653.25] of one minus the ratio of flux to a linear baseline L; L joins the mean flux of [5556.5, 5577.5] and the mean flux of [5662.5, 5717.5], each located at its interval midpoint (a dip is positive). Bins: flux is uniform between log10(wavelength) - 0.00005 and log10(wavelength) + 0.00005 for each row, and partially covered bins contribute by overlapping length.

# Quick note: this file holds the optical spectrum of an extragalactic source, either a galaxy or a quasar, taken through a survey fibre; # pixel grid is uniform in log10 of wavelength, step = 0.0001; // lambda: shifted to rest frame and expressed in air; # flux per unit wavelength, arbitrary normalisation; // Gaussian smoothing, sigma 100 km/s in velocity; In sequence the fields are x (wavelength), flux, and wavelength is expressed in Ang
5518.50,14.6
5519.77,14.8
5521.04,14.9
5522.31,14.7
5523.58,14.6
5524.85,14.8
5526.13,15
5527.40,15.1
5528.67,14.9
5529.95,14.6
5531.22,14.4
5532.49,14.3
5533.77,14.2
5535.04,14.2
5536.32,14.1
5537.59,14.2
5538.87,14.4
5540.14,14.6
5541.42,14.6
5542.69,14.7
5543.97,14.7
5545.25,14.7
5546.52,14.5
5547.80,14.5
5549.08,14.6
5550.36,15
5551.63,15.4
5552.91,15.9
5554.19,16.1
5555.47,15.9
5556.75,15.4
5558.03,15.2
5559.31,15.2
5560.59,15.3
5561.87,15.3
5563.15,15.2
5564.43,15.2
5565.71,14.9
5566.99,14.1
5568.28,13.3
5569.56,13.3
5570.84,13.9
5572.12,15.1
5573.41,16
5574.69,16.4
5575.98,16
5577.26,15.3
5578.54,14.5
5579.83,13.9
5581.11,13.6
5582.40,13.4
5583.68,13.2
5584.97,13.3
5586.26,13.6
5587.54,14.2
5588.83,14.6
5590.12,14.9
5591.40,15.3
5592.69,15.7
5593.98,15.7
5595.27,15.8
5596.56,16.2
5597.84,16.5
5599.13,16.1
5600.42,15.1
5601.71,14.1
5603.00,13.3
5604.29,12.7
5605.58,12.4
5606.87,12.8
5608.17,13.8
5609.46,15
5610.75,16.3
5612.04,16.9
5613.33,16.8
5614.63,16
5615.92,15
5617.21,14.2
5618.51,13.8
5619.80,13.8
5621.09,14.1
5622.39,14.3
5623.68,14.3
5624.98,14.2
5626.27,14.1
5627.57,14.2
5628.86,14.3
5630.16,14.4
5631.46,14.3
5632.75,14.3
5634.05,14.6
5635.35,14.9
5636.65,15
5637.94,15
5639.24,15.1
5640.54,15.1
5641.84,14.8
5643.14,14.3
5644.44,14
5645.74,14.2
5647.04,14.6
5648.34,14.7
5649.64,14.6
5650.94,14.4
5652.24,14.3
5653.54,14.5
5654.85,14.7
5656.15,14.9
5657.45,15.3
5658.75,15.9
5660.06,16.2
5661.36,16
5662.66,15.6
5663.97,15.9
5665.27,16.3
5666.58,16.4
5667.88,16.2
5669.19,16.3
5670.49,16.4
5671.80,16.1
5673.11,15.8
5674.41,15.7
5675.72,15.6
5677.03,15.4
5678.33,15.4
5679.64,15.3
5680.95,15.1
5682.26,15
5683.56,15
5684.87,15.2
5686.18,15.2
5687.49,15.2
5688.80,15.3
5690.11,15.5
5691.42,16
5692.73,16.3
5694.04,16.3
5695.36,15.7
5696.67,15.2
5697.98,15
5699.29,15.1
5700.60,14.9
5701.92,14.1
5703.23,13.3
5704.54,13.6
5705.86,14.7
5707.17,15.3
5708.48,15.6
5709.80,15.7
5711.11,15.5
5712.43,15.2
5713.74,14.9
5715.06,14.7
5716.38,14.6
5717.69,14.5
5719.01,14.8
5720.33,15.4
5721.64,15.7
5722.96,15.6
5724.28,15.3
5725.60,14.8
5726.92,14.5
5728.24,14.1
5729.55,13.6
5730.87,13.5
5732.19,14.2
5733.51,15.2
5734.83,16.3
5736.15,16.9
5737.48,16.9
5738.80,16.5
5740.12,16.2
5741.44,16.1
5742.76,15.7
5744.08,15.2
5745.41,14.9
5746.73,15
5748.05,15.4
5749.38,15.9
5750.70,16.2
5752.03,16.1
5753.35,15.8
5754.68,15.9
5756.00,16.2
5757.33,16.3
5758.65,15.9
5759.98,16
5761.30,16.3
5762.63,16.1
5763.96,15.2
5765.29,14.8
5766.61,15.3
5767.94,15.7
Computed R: 2.4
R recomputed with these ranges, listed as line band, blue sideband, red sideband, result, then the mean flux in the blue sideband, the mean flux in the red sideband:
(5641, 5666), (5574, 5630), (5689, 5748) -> -0.22 Ang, 14.6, 15.2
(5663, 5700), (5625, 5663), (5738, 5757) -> -1.23 Ang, 14.8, 15.8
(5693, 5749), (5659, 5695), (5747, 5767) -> 2.24 Ang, 15.7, 15.8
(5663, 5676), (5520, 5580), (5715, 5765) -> -0.72 Ang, 14.8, 15.5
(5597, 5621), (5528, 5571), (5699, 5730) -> 0.11 Ang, 14.7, 14.8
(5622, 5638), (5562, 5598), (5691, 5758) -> 0.53 Ang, 14.7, 15.3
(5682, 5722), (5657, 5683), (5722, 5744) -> 1.17 Ang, 15.8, 15.3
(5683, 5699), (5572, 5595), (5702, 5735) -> -0.77 Ang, 14.7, 14.8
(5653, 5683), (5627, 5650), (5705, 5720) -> -1.82 Ang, 14.6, 15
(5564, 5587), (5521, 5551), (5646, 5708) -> 0.64 Ang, 14.6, 15.3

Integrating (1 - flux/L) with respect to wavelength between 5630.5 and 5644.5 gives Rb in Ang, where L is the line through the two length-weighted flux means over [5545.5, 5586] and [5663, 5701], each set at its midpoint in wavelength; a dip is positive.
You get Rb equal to 0.6 Ang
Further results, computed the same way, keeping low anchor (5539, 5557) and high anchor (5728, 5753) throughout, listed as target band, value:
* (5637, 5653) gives 0.70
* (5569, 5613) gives 1.27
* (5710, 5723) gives 0.30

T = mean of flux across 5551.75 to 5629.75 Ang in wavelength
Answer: 14.8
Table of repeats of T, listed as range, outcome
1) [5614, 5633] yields 14.4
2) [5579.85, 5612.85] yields 14.6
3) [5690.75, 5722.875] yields 15.1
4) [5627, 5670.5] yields 15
